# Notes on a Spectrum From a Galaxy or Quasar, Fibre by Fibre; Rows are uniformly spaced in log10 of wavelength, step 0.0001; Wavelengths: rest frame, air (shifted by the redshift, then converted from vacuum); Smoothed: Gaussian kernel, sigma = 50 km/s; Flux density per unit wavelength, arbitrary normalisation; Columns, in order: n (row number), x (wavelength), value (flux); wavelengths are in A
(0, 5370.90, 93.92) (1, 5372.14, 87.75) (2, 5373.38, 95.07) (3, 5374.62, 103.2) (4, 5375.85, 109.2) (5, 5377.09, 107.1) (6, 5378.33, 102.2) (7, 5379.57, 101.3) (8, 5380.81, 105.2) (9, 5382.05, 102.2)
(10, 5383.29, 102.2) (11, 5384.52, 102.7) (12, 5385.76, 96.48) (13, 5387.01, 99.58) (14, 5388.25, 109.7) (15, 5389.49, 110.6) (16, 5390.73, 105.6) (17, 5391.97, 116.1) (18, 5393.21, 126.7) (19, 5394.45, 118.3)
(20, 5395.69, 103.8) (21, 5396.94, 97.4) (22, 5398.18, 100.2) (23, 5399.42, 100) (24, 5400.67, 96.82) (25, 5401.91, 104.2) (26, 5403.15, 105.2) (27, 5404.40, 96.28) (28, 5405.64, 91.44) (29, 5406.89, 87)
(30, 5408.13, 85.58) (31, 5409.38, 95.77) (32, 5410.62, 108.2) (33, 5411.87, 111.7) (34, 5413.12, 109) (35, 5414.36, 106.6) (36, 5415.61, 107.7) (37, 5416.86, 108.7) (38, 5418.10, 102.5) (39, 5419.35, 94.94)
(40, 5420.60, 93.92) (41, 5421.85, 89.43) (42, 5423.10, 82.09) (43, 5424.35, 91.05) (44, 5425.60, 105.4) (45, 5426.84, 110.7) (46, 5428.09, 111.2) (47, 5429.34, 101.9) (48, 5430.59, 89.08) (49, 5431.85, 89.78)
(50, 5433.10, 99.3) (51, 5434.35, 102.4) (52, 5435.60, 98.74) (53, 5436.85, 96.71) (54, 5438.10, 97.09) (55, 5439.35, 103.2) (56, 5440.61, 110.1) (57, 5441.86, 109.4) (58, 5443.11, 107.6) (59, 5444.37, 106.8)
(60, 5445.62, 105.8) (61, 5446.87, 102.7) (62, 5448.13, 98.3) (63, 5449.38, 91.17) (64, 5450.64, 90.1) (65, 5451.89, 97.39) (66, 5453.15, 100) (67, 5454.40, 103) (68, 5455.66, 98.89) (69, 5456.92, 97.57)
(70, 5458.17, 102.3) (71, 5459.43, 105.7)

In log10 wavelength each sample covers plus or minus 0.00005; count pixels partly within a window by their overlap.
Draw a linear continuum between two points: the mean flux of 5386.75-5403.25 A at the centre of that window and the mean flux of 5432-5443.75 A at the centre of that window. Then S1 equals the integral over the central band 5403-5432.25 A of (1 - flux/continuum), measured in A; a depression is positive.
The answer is 1.5 A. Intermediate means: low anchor 107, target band 98.9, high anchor 102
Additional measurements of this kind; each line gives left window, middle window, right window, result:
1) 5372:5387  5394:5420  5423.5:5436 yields -0.2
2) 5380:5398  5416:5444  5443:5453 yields 0.5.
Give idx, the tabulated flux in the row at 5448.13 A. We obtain 98.3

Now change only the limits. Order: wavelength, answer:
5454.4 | 103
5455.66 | 98.89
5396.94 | 97.4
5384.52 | 102.7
